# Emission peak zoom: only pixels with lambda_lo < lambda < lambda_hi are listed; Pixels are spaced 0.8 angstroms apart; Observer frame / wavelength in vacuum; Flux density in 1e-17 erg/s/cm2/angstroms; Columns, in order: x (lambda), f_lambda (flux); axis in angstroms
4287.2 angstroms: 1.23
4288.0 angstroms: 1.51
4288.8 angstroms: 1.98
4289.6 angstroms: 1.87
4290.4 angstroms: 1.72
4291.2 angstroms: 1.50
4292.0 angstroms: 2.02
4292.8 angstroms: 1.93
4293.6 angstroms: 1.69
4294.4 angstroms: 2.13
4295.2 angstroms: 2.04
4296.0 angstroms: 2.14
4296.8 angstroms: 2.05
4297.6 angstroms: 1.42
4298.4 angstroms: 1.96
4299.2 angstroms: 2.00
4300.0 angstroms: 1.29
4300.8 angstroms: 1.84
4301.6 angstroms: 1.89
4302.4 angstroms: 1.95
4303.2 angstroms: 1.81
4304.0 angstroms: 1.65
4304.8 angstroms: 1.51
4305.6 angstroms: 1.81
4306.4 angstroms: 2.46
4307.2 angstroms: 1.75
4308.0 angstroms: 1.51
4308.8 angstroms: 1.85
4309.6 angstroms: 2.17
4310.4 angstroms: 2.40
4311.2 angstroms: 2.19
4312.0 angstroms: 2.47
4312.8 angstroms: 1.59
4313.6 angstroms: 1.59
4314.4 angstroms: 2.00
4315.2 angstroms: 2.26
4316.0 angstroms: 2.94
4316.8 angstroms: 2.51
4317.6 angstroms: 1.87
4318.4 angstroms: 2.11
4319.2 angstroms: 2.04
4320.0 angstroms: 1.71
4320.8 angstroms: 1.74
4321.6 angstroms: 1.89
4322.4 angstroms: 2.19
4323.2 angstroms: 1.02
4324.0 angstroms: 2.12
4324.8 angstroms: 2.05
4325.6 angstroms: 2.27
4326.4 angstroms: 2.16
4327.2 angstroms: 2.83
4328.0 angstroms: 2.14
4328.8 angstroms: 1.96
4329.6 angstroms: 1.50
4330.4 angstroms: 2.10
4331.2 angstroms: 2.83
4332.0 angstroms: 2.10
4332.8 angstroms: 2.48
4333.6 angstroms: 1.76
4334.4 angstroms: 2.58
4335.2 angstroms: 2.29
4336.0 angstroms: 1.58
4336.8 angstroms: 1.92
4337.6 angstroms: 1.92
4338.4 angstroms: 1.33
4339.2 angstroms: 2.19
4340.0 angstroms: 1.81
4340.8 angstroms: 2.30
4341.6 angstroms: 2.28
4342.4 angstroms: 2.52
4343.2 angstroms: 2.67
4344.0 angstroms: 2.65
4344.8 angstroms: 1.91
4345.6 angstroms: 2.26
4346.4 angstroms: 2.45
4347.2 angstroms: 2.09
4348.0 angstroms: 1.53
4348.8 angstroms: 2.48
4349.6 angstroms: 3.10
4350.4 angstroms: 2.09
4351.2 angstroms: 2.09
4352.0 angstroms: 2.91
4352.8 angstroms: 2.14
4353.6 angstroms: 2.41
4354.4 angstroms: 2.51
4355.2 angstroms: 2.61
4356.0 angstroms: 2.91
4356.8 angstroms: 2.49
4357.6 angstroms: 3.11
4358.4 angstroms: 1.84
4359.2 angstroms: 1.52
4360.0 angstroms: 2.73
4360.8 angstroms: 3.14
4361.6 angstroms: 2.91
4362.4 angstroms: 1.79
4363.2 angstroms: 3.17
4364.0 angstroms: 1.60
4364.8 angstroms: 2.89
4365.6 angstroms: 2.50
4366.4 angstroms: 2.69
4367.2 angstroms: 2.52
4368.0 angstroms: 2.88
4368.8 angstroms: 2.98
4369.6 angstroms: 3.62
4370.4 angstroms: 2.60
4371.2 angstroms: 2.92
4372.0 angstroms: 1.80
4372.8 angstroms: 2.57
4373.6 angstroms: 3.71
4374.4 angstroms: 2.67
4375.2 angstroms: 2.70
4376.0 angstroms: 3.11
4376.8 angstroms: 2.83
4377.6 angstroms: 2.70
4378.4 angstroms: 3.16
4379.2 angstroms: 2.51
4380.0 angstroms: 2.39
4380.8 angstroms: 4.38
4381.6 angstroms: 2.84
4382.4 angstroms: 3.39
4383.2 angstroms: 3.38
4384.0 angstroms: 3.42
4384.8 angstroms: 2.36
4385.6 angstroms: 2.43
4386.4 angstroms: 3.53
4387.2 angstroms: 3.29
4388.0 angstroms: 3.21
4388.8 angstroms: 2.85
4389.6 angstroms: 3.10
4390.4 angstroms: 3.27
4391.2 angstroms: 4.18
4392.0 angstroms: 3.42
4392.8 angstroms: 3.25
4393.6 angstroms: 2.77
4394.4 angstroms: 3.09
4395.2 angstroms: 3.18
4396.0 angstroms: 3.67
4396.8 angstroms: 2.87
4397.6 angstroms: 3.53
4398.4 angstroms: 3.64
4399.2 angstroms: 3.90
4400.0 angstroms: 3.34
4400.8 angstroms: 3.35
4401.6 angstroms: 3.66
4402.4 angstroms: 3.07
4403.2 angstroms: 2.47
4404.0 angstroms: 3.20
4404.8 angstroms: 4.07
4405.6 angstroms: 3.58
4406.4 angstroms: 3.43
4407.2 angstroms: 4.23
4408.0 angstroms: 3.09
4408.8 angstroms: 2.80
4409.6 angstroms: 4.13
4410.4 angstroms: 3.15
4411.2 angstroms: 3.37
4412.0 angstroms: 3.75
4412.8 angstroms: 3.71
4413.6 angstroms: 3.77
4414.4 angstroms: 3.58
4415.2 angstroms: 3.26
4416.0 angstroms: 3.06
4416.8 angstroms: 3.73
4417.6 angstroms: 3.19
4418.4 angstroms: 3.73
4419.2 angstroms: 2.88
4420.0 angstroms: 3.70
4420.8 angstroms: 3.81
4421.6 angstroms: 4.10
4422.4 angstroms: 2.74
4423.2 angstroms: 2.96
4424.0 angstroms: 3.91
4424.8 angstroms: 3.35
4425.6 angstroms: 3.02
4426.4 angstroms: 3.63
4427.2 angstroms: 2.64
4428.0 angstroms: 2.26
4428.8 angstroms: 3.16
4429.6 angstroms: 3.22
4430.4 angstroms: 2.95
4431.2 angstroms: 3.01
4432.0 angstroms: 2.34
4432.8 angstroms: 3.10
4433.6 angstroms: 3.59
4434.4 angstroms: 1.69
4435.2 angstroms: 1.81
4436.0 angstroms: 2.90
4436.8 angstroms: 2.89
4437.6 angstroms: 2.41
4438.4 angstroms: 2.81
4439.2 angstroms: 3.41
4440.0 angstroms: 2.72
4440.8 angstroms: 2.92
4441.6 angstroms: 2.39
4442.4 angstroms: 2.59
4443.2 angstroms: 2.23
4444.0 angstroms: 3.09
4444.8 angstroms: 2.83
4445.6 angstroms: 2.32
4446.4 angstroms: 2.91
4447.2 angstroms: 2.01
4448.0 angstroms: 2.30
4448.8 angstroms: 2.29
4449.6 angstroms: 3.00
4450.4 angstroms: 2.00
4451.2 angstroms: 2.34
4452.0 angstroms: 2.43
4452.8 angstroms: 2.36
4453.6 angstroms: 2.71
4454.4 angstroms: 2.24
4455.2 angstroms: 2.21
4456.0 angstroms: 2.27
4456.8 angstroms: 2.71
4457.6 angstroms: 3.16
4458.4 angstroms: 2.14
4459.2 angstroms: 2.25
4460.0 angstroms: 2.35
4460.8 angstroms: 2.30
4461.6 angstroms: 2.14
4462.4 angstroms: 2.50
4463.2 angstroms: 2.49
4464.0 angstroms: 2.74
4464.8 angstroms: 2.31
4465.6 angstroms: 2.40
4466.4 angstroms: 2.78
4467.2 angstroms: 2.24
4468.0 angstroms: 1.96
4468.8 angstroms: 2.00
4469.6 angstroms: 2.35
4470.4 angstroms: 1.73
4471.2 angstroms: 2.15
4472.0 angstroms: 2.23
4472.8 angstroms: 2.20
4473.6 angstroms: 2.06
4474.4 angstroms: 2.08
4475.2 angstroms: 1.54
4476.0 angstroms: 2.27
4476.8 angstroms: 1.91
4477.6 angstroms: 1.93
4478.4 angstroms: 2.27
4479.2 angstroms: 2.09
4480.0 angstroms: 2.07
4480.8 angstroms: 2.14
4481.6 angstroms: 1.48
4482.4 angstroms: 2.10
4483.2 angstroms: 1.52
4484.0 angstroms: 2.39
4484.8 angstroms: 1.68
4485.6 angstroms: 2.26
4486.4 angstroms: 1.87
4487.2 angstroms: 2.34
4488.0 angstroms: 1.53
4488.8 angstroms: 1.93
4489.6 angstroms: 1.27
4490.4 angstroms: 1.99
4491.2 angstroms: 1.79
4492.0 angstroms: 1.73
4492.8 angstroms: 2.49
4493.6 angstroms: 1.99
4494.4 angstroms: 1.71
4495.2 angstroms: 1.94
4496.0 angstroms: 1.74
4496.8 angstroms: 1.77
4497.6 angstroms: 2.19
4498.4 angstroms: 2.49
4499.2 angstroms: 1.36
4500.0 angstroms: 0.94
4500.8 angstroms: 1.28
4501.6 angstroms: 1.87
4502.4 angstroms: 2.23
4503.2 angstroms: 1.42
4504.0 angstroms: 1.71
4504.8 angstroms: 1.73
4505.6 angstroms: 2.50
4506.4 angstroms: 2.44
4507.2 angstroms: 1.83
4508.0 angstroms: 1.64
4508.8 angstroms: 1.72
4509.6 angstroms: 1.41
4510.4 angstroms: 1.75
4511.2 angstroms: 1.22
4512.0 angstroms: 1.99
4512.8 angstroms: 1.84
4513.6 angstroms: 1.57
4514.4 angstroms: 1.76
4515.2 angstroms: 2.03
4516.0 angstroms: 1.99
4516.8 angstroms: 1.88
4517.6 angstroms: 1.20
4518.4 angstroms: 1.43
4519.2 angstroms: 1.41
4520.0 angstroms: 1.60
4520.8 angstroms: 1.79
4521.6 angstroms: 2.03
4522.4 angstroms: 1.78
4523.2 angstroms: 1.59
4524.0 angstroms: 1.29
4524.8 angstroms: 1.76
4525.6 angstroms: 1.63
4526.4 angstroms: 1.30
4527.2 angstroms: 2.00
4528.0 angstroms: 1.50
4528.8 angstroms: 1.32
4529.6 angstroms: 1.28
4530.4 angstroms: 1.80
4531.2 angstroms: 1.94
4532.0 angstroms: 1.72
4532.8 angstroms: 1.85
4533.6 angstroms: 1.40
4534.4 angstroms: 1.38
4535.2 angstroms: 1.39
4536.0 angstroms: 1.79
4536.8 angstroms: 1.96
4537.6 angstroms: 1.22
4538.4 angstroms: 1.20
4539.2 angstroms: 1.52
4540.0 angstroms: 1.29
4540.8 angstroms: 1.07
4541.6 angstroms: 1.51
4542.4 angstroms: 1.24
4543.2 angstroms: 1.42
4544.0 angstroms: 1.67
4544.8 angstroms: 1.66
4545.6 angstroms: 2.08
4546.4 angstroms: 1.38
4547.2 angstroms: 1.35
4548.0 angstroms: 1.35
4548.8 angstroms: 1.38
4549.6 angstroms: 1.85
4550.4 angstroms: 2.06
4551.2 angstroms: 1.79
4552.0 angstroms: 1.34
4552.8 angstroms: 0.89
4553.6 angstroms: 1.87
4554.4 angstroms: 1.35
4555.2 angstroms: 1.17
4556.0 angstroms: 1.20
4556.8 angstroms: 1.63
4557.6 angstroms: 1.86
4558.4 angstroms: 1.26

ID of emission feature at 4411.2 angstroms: C IV 1549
